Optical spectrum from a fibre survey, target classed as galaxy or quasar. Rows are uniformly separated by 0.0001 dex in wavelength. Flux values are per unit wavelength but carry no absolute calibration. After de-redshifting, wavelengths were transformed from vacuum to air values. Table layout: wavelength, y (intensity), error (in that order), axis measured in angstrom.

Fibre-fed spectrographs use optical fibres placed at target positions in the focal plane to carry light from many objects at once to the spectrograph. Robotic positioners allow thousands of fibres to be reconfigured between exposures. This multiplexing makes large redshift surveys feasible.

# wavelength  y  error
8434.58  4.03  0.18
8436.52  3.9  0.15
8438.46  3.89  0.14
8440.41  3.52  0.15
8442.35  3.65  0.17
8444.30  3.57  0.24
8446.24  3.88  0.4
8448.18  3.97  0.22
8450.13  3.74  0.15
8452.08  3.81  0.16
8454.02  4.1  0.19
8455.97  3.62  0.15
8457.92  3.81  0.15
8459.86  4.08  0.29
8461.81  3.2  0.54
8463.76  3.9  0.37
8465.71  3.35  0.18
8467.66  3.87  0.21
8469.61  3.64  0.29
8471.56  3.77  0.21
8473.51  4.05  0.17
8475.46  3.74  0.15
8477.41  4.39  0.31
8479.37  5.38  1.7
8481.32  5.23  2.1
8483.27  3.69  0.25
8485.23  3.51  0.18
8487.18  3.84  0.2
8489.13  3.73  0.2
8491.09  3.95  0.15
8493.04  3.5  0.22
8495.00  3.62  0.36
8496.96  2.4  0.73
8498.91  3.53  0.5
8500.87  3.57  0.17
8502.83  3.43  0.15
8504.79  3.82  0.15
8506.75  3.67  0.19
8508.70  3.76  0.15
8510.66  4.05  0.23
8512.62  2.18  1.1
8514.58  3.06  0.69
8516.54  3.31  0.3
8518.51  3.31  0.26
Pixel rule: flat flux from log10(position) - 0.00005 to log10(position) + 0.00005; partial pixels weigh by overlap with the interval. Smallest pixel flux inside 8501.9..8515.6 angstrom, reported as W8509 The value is 2.18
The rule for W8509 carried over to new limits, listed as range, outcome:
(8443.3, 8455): 3.57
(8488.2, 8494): 3.5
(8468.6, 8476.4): 3.64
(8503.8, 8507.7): 3.67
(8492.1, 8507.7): 2.4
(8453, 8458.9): 3.62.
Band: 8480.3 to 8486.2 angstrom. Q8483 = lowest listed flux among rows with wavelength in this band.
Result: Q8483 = 3.51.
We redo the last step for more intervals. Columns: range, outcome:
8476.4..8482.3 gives 4.39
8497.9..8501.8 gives 3.53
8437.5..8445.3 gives 3.52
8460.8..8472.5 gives 3.2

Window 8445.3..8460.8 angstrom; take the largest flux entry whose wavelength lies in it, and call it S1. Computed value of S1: 4.1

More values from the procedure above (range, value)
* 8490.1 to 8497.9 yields 3.95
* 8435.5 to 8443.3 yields 3.9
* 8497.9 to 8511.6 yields 4.05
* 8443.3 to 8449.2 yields 3.97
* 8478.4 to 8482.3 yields 5.38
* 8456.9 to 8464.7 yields 4.08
